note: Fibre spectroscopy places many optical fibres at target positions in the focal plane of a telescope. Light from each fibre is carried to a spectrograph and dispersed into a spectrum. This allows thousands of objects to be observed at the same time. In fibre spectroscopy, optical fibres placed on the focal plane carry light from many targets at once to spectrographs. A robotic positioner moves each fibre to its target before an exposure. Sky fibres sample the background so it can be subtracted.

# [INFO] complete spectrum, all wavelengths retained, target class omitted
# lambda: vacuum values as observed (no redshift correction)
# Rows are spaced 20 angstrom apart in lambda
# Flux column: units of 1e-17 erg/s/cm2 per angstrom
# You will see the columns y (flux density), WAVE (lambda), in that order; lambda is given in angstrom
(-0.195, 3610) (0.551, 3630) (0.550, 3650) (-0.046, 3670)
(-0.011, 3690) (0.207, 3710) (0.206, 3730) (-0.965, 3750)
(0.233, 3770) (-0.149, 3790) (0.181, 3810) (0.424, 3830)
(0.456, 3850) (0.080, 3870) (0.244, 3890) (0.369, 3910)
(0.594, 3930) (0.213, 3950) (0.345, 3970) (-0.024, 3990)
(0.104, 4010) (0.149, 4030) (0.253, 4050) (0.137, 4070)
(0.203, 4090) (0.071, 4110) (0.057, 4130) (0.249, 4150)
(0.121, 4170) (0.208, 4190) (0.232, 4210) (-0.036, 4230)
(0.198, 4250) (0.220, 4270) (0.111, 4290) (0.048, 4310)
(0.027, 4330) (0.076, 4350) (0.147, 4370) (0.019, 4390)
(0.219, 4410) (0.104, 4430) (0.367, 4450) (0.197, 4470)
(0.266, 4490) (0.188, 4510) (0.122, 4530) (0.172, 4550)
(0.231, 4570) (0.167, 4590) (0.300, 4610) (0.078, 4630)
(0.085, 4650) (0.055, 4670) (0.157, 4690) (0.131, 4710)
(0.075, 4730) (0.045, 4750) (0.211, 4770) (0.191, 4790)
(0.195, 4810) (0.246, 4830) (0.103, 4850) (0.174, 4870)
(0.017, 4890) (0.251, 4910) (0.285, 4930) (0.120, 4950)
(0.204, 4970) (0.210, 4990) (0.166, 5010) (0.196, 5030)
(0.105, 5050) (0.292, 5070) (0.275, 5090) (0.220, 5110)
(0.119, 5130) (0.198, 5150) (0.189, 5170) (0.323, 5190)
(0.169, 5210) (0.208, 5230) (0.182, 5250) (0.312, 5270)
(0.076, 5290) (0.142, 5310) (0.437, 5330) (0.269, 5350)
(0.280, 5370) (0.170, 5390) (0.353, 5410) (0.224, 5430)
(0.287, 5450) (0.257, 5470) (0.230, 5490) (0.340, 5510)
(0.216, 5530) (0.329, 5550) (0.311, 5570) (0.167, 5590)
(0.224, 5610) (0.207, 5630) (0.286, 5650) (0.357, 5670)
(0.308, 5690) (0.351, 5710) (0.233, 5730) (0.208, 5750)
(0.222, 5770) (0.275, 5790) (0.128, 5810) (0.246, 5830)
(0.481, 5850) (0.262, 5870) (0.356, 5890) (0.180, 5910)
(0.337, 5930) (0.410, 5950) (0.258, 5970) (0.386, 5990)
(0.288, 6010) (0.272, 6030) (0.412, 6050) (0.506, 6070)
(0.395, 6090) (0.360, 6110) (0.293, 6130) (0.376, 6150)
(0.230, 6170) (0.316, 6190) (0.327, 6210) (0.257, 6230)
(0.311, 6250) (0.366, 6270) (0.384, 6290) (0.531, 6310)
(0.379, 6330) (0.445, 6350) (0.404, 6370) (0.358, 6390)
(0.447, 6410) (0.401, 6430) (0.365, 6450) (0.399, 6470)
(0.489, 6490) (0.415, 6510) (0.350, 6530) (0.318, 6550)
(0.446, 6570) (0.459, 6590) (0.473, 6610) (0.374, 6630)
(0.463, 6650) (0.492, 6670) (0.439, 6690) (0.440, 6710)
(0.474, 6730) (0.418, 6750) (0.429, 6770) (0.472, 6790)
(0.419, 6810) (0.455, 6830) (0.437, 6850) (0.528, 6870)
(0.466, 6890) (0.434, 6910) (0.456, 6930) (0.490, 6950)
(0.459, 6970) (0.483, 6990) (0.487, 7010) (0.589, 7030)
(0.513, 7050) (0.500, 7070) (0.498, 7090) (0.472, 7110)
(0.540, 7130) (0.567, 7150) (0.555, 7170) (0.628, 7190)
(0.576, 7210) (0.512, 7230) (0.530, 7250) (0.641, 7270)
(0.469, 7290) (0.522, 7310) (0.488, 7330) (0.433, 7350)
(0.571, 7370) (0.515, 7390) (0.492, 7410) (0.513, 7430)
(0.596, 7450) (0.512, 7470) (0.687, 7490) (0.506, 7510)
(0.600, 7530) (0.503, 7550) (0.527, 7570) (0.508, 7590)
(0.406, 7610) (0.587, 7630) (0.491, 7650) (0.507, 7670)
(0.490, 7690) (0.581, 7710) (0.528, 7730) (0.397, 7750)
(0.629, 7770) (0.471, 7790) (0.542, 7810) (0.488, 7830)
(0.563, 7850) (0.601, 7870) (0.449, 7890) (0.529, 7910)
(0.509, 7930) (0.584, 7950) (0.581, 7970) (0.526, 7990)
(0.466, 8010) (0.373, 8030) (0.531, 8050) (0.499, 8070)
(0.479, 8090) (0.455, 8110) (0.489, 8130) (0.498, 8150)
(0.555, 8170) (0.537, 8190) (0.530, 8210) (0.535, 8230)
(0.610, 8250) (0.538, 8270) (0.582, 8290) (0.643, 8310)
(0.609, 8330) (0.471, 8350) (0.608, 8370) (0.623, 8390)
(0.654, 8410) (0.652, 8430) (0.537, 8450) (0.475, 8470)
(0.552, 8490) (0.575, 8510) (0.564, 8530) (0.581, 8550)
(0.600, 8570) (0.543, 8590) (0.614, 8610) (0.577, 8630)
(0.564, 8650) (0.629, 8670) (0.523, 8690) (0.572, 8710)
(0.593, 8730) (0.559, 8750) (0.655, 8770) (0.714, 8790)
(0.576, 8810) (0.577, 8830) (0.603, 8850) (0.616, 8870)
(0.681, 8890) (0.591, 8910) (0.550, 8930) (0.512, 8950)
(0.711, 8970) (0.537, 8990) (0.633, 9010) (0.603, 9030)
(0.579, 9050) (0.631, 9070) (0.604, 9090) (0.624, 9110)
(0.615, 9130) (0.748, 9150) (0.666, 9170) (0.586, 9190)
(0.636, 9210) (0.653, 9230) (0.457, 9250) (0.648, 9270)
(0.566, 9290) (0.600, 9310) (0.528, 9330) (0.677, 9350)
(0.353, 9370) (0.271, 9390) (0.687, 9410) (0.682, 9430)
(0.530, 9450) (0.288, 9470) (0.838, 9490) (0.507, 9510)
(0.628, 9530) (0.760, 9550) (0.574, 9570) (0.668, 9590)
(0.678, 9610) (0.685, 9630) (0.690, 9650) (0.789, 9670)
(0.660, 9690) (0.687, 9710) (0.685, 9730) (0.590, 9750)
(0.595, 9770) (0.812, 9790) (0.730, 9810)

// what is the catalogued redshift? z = 0.569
